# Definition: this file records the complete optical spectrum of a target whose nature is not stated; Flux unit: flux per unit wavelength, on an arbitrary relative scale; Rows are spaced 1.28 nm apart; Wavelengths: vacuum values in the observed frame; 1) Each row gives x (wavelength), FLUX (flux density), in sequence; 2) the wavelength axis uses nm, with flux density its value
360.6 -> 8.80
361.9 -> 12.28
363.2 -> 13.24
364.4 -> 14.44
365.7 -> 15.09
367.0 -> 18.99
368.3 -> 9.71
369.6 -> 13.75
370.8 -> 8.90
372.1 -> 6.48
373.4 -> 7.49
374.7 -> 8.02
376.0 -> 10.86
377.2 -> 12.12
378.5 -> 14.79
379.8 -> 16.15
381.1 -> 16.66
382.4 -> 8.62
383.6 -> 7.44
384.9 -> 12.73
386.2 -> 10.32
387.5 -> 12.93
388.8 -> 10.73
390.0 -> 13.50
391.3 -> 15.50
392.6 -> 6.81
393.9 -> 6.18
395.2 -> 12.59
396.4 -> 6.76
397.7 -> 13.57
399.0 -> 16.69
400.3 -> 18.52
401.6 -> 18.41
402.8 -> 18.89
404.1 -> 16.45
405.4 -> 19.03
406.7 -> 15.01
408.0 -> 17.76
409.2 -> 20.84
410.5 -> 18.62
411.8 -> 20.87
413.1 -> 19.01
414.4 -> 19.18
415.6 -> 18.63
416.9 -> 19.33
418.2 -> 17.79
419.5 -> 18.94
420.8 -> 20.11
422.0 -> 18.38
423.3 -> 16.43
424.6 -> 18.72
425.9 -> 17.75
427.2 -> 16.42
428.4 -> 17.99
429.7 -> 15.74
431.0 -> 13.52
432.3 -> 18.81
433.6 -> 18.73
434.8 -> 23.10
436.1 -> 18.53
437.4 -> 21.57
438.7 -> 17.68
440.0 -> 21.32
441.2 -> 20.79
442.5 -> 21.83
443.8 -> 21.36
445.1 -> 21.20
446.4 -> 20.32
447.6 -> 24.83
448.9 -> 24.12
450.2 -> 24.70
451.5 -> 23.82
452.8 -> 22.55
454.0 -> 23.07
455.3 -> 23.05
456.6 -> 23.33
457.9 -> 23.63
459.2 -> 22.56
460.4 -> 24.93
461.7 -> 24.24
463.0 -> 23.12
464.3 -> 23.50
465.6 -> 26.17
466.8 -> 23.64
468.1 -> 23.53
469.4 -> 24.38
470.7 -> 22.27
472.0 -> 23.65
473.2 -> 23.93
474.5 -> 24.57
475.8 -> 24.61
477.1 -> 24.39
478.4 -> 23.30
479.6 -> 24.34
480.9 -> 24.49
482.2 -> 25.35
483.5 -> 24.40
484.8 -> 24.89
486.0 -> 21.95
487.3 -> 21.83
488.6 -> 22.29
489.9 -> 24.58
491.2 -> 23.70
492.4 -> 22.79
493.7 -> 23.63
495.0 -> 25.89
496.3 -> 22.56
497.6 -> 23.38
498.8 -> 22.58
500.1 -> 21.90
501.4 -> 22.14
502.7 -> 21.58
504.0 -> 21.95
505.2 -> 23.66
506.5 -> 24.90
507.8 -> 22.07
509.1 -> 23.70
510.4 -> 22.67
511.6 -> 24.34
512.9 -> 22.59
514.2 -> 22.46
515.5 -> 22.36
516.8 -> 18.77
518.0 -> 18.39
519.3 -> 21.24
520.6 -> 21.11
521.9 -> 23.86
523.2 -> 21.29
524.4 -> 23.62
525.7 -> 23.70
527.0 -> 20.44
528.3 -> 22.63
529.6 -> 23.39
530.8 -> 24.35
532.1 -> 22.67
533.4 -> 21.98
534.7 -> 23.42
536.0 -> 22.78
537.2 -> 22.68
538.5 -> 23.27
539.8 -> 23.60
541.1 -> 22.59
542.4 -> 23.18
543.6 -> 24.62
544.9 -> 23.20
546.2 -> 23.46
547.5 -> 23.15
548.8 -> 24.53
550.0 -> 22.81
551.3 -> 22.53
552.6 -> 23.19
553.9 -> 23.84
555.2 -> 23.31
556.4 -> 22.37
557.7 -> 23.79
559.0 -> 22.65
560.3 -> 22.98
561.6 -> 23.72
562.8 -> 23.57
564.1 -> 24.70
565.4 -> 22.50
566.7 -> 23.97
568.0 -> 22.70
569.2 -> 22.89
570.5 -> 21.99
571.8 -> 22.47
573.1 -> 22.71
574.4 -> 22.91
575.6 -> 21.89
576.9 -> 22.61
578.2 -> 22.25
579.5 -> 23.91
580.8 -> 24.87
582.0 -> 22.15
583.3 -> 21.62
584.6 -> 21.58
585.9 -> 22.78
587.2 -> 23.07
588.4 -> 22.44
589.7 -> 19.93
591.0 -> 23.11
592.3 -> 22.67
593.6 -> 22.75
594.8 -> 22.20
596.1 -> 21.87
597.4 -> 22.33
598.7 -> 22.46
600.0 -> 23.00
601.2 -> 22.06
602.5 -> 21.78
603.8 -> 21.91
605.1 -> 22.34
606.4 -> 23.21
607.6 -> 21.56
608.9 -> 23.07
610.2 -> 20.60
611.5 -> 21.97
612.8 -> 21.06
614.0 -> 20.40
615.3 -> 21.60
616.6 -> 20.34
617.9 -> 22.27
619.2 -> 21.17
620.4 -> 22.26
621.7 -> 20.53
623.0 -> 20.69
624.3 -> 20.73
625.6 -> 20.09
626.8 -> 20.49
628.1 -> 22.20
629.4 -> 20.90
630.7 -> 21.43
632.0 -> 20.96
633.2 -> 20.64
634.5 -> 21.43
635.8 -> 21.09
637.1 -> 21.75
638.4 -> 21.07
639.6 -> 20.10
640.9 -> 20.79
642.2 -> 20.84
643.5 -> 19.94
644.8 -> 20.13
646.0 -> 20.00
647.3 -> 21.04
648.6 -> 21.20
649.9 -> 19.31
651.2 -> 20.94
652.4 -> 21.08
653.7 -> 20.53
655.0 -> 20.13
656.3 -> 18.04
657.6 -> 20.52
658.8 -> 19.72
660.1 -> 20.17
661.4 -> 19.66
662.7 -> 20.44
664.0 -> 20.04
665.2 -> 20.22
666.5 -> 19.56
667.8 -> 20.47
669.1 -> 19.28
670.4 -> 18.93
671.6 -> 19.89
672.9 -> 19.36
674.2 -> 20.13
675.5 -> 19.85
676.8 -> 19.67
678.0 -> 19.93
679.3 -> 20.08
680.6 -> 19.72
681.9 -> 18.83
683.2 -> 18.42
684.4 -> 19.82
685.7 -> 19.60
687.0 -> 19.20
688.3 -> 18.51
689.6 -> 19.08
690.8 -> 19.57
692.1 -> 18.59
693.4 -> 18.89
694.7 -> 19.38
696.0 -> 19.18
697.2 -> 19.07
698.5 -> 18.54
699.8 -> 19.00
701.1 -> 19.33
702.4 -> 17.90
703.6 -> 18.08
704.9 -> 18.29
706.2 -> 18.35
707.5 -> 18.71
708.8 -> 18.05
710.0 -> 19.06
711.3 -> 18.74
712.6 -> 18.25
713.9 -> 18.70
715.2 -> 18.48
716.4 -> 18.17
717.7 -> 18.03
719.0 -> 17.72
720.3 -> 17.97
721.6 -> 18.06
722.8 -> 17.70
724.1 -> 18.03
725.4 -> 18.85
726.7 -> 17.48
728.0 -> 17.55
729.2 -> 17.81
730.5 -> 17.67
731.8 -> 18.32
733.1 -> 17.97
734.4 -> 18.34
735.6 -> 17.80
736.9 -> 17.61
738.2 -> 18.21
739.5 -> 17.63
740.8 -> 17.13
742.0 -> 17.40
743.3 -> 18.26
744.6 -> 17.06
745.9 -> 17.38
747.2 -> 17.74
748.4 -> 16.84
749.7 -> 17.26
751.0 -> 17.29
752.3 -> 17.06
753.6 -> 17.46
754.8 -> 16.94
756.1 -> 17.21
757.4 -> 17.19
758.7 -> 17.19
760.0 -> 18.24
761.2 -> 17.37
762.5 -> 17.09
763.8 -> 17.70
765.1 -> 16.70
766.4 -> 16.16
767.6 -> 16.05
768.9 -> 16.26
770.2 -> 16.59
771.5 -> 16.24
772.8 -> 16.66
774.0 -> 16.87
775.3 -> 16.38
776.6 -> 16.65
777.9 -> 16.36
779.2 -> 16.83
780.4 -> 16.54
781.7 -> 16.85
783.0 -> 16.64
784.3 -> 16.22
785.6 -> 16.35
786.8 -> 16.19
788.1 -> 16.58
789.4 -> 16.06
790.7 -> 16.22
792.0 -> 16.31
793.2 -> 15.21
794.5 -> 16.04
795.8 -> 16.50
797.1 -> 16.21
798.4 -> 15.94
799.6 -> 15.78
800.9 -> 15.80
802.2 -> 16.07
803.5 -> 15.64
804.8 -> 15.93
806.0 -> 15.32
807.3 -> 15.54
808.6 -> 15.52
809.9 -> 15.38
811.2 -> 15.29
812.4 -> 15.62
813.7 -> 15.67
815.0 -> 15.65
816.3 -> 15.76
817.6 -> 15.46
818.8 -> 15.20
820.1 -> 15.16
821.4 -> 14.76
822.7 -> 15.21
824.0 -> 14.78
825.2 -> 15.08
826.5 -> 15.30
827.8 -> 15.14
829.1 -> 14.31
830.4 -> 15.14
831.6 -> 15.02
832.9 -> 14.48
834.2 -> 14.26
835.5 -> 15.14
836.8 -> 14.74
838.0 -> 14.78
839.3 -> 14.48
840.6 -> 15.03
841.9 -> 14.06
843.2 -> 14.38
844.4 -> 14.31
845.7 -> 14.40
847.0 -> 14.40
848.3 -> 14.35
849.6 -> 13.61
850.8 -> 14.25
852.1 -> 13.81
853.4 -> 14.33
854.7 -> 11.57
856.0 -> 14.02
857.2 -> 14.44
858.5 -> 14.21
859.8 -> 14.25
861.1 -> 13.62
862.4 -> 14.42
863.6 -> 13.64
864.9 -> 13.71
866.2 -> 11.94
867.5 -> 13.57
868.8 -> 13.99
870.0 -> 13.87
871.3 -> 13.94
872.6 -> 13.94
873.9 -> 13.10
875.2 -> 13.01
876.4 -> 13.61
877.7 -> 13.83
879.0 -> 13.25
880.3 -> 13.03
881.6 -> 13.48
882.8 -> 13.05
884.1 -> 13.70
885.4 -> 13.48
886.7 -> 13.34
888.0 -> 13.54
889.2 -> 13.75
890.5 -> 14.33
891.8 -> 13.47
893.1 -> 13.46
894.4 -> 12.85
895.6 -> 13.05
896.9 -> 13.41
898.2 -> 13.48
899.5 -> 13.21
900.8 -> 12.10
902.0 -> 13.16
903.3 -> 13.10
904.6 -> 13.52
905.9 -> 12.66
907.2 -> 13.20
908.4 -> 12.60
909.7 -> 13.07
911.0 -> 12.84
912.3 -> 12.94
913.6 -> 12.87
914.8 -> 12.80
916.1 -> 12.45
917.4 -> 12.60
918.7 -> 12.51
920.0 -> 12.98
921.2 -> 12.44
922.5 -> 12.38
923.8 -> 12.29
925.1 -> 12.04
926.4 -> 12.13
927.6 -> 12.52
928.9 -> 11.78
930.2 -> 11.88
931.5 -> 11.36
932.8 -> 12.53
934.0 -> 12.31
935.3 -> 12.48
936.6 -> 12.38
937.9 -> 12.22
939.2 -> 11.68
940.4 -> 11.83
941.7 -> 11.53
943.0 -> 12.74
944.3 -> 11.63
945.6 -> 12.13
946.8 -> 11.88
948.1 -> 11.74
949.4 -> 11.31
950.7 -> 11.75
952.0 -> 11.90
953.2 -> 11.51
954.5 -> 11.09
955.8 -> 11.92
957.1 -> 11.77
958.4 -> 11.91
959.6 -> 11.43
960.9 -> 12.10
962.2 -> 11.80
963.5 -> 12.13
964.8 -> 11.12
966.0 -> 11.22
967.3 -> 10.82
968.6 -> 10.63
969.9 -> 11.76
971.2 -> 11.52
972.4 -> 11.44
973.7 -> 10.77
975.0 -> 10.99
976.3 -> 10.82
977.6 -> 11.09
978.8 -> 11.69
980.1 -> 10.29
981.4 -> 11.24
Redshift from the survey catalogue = 0.00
